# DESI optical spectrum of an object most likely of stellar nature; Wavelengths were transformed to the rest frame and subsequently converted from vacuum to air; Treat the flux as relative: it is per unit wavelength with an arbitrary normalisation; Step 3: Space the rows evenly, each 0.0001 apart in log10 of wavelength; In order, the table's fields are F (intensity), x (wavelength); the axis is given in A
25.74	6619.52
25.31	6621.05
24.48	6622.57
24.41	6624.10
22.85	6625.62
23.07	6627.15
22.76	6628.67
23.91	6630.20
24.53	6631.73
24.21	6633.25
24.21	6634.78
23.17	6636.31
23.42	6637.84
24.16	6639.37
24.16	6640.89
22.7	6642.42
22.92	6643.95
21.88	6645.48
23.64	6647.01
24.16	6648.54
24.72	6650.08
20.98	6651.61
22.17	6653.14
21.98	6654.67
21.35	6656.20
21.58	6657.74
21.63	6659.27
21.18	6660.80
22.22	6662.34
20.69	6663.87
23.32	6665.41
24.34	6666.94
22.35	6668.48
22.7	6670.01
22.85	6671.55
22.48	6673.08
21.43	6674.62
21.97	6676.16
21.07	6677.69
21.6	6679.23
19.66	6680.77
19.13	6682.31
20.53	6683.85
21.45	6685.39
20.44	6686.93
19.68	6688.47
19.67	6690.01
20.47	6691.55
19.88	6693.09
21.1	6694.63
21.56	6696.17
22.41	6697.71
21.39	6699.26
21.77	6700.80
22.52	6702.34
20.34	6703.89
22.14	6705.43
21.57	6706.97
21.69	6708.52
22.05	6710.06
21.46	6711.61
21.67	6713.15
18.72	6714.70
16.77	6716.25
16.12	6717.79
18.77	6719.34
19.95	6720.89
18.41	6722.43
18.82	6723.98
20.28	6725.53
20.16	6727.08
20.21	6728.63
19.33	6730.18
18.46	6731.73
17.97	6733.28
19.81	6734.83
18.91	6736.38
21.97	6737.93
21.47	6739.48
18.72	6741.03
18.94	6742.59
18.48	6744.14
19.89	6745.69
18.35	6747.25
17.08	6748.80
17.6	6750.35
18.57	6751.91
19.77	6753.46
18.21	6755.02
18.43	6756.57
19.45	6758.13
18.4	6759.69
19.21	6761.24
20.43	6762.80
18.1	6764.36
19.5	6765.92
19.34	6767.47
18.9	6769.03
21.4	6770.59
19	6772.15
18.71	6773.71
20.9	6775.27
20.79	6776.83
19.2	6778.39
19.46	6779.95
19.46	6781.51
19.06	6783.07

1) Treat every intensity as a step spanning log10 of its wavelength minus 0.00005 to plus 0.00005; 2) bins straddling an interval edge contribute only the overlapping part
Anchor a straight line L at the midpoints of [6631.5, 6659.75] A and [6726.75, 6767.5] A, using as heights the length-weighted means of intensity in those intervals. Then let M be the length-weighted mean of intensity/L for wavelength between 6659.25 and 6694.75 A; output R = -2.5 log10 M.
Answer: 0.03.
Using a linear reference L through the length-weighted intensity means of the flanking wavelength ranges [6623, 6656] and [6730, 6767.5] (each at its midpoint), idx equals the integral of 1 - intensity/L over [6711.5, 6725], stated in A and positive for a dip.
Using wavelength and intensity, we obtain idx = 0.9 A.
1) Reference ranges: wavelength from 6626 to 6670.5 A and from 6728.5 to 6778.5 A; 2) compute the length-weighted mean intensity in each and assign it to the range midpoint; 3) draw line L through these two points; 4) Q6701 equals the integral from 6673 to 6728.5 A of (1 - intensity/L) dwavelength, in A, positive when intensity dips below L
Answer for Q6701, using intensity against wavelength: 1.5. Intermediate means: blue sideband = 22.9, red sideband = 19.2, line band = 20.5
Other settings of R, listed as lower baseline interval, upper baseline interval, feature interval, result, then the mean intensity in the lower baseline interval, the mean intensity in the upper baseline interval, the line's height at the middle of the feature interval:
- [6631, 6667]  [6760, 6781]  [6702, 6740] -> 0.05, 22.9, 19.6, 20.9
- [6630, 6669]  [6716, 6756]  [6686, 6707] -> -0.02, 22.9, 19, 20.8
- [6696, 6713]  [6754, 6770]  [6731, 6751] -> 0.05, 21.7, 19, 20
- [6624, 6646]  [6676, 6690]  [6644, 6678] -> -0.02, 23.5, 20.5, 21.9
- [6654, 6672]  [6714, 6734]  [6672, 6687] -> 0.01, 22.2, 18.8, 21.2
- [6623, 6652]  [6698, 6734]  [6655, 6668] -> 0.02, 23.5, 20.1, 22.5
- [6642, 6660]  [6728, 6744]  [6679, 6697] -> 0.04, 22.5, 19.5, 21.2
